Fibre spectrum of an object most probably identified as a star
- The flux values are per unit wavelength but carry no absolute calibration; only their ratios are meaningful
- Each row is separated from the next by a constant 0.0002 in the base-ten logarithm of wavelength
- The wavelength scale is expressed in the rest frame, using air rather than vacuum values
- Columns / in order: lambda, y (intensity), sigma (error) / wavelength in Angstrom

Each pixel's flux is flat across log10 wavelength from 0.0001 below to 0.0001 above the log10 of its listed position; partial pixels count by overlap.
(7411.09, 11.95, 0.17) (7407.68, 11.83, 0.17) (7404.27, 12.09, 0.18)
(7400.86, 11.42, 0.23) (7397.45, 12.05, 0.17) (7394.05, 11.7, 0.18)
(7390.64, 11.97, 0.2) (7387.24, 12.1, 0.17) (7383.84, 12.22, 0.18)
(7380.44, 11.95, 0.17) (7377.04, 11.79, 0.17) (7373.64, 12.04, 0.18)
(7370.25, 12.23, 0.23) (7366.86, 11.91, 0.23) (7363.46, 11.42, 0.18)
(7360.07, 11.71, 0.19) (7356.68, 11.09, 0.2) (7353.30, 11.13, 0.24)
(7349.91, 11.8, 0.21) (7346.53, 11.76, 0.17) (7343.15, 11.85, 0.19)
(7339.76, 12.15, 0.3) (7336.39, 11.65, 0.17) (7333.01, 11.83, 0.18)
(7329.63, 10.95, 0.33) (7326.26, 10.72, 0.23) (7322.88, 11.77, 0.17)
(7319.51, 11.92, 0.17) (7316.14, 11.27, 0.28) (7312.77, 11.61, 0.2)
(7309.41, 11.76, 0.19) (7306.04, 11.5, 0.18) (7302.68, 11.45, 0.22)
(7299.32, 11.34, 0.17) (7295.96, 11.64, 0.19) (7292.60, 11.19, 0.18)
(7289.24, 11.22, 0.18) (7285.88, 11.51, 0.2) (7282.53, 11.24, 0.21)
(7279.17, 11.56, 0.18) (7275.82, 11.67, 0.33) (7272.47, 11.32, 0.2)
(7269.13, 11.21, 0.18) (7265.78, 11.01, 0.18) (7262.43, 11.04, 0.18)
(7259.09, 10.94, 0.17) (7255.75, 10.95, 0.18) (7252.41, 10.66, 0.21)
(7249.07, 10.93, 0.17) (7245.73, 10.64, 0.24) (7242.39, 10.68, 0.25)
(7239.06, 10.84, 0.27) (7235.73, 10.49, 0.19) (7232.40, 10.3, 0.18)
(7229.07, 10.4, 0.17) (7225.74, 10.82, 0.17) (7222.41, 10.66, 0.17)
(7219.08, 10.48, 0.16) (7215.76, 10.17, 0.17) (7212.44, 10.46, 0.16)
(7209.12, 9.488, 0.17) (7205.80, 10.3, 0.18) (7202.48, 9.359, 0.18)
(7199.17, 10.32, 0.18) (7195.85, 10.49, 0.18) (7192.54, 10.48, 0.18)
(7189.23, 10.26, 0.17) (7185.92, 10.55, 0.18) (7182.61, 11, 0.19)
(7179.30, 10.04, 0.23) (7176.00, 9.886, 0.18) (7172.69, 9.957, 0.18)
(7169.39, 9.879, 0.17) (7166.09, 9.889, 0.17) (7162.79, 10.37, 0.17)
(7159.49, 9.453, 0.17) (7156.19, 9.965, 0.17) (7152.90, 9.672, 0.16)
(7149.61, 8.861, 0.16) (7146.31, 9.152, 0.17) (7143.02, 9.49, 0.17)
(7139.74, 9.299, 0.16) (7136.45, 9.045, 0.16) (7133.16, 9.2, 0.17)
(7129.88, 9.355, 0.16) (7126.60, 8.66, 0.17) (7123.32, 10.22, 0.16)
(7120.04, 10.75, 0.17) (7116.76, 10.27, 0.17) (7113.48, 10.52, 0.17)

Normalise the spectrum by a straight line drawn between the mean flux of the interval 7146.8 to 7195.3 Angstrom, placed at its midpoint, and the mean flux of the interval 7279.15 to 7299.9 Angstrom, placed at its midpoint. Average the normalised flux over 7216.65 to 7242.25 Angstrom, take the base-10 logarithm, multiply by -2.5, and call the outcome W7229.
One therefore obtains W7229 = 0.012 mag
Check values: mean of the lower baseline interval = 10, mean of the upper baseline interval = 11.4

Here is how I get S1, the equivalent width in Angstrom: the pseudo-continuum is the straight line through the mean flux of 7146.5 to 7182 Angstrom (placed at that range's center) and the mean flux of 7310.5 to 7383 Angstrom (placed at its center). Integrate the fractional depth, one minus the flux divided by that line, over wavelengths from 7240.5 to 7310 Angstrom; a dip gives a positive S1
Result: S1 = -1.7 Angstrom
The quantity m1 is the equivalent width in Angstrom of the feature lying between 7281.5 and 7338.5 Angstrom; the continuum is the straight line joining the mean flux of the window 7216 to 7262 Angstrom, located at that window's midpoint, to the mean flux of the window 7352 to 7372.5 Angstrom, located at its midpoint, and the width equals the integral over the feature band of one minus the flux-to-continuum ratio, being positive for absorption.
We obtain -1.2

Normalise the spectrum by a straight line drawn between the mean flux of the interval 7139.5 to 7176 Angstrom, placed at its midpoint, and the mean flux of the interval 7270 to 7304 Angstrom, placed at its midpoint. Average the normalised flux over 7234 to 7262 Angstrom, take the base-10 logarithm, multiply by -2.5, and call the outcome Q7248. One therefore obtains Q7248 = 0.010 mag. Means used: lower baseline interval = 9.66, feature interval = 10.8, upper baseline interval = 11.4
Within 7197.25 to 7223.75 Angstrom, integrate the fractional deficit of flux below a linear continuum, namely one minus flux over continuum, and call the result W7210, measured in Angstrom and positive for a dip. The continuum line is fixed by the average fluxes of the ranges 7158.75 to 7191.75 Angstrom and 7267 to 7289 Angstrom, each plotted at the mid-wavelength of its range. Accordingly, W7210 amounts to 1.1 Angstrom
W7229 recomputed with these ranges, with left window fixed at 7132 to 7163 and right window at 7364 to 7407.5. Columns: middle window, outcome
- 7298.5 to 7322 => -0.04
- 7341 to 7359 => 0.00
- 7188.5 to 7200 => -0.05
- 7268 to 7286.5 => -0.06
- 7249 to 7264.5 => -0.03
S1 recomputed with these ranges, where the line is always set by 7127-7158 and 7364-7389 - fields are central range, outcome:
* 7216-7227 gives -0.39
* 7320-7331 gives 0.17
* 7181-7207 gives -1.16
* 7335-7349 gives -0.30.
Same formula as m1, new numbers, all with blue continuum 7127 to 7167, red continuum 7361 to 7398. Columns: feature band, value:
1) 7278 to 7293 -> -0.6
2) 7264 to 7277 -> -0.6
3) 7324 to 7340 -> 0.0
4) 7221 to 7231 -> -0.3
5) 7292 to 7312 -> -0.7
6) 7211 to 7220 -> -0.2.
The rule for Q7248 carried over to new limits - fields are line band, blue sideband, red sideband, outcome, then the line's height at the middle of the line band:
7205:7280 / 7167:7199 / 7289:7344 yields 0.01 mag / 10.8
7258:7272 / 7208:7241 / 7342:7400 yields -0.03 mag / 10.8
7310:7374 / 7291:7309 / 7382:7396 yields 0.01 mag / 11.7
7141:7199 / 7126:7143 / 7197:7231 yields -0.03 mag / 9.66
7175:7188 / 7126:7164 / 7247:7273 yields -0.05 mag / 9.9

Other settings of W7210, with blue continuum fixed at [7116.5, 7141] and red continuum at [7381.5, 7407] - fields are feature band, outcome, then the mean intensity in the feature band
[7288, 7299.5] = -0.33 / 11.4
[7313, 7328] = -0.22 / 11.4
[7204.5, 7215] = 0.21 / 10.1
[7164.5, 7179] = 0.05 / 9.92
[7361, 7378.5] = -0.24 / 11.9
